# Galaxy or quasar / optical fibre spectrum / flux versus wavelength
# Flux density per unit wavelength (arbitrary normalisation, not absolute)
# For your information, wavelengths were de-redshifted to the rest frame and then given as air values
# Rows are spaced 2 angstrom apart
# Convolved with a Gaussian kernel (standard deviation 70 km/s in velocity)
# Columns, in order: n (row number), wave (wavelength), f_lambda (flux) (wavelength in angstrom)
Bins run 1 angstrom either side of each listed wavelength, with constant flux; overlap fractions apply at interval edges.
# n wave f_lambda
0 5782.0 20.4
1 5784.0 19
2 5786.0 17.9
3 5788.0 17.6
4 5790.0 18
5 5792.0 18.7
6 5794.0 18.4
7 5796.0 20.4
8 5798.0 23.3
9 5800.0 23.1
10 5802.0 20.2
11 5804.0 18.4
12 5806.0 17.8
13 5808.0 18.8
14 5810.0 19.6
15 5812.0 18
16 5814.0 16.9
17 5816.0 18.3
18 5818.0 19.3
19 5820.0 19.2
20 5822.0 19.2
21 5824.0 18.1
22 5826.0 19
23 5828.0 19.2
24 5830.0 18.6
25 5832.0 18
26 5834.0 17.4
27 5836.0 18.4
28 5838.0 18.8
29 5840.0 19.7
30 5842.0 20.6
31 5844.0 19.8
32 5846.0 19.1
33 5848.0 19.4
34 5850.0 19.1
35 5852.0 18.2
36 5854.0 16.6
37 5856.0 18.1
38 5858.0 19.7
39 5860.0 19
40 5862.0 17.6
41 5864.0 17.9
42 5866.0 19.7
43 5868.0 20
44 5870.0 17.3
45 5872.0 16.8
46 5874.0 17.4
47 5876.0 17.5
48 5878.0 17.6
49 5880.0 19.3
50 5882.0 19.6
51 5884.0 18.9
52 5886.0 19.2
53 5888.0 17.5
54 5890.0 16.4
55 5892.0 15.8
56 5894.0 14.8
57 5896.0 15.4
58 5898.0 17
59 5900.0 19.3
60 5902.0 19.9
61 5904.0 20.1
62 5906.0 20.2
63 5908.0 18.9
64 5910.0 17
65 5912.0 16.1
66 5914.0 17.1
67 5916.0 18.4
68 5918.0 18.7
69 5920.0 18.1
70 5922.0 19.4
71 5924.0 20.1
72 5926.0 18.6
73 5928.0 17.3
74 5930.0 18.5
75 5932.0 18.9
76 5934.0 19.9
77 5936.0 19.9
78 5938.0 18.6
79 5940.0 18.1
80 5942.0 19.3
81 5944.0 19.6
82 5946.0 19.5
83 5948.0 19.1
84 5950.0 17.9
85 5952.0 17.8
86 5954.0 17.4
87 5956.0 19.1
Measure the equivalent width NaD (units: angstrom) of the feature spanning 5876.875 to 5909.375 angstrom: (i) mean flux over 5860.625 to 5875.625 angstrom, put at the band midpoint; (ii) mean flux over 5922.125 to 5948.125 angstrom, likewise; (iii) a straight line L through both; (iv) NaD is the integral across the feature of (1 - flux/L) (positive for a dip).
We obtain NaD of 0.6 angstrom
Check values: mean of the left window 18.1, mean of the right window 19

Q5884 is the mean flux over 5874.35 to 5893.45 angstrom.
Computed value 17.9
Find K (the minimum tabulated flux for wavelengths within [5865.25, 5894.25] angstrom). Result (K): 14.8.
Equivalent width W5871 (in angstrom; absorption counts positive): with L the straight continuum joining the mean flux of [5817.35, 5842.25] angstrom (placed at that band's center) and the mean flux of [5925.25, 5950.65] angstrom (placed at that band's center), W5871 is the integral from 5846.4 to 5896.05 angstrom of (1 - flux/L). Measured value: 2.2 angstrom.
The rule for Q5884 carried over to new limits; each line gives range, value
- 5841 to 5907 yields 18.3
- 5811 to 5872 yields 18.6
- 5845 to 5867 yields 18.6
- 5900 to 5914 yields 18.6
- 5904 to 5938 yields 18.6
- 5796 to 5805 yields 21.2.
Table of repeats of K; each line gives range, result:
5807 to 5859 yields 16.6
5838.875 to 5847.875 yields 19.1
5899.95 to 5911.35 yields 17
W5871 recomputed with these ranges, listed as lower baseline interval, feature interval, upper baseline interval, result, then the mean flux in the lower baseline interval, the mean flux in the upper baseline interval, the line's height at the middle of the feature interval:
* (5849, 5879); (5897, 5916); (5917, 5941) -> 0.2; 18.2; 18.8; 18.6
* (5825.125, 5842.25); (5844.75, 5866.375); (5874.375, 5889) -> 0.1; 18.8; 18.5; 18.6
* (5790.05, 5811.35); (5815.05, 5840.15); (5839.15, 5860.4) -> 0.9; 19.8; 19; 19.4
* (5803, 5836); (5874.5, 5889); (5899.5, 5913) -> 0.2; 18.5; 18.8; 18.7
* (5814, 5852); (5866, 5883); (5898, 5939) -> 0.5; 18.9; 18.7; 18.8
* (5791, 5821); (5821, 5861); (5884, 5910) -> 0.0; 19.4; 17.9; 18.8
